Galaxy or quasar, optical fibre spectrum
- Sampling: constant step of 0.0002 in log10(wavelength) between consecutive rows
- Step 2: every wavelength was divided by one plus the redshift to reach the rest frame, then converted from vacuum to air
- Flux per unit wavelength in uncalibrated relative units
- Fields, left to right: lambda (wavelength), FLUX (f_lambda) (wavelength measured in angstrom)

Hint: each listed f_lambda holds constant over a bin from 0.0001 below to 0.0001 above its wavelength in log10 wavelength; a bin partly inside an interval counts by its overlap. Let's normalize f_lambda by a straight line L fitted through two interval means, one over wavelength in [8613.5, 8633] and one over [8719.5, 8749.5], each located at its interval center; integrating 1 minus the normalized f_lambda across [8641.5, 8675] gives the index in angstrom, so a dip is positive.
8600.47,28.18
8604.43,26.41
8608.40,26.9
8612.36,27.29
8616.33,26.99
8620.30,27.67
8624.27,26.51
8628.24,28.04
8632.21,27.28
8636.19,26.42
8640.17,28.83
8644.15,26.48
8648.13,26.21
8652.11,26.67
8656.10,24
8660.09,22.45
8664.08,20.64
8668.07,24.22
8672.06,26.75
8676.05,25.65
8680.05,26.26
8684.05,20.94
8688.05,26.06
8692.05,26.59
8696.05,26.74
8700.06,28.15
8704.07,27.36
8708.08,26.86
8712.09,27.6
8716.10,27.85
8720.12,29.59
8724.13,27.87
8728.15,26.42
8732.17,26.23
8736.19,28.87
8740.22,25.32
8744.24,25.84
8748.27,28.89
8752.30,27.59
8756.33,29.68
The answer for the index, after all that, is 3.1 angstrom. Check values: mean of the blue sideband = 27.3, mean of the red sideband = 27.2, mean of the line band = 24.8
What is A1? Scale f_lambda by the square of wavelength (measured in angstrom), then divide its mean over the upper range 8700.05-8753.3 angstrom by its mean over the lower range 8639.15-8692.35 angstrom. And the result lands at 1.1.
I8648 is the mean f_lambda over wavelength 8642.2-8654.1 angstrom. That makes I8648 26.5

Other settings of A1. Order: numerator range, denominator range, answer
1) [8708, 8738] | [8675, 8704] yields 1.08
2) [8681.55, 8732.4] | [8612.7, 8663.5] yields 1.03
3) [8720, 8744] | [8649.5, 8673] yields 1.15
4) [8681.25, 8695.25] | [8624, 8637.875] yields 0.93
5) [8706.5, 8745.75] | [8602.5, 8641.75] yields 1.03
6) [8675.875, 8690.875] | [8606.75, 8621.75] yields 0.92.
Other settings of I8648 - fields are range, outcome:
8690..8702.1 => 27.2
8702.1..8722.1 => 27.8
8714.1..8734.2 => 27.6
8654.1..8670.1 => 22.8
